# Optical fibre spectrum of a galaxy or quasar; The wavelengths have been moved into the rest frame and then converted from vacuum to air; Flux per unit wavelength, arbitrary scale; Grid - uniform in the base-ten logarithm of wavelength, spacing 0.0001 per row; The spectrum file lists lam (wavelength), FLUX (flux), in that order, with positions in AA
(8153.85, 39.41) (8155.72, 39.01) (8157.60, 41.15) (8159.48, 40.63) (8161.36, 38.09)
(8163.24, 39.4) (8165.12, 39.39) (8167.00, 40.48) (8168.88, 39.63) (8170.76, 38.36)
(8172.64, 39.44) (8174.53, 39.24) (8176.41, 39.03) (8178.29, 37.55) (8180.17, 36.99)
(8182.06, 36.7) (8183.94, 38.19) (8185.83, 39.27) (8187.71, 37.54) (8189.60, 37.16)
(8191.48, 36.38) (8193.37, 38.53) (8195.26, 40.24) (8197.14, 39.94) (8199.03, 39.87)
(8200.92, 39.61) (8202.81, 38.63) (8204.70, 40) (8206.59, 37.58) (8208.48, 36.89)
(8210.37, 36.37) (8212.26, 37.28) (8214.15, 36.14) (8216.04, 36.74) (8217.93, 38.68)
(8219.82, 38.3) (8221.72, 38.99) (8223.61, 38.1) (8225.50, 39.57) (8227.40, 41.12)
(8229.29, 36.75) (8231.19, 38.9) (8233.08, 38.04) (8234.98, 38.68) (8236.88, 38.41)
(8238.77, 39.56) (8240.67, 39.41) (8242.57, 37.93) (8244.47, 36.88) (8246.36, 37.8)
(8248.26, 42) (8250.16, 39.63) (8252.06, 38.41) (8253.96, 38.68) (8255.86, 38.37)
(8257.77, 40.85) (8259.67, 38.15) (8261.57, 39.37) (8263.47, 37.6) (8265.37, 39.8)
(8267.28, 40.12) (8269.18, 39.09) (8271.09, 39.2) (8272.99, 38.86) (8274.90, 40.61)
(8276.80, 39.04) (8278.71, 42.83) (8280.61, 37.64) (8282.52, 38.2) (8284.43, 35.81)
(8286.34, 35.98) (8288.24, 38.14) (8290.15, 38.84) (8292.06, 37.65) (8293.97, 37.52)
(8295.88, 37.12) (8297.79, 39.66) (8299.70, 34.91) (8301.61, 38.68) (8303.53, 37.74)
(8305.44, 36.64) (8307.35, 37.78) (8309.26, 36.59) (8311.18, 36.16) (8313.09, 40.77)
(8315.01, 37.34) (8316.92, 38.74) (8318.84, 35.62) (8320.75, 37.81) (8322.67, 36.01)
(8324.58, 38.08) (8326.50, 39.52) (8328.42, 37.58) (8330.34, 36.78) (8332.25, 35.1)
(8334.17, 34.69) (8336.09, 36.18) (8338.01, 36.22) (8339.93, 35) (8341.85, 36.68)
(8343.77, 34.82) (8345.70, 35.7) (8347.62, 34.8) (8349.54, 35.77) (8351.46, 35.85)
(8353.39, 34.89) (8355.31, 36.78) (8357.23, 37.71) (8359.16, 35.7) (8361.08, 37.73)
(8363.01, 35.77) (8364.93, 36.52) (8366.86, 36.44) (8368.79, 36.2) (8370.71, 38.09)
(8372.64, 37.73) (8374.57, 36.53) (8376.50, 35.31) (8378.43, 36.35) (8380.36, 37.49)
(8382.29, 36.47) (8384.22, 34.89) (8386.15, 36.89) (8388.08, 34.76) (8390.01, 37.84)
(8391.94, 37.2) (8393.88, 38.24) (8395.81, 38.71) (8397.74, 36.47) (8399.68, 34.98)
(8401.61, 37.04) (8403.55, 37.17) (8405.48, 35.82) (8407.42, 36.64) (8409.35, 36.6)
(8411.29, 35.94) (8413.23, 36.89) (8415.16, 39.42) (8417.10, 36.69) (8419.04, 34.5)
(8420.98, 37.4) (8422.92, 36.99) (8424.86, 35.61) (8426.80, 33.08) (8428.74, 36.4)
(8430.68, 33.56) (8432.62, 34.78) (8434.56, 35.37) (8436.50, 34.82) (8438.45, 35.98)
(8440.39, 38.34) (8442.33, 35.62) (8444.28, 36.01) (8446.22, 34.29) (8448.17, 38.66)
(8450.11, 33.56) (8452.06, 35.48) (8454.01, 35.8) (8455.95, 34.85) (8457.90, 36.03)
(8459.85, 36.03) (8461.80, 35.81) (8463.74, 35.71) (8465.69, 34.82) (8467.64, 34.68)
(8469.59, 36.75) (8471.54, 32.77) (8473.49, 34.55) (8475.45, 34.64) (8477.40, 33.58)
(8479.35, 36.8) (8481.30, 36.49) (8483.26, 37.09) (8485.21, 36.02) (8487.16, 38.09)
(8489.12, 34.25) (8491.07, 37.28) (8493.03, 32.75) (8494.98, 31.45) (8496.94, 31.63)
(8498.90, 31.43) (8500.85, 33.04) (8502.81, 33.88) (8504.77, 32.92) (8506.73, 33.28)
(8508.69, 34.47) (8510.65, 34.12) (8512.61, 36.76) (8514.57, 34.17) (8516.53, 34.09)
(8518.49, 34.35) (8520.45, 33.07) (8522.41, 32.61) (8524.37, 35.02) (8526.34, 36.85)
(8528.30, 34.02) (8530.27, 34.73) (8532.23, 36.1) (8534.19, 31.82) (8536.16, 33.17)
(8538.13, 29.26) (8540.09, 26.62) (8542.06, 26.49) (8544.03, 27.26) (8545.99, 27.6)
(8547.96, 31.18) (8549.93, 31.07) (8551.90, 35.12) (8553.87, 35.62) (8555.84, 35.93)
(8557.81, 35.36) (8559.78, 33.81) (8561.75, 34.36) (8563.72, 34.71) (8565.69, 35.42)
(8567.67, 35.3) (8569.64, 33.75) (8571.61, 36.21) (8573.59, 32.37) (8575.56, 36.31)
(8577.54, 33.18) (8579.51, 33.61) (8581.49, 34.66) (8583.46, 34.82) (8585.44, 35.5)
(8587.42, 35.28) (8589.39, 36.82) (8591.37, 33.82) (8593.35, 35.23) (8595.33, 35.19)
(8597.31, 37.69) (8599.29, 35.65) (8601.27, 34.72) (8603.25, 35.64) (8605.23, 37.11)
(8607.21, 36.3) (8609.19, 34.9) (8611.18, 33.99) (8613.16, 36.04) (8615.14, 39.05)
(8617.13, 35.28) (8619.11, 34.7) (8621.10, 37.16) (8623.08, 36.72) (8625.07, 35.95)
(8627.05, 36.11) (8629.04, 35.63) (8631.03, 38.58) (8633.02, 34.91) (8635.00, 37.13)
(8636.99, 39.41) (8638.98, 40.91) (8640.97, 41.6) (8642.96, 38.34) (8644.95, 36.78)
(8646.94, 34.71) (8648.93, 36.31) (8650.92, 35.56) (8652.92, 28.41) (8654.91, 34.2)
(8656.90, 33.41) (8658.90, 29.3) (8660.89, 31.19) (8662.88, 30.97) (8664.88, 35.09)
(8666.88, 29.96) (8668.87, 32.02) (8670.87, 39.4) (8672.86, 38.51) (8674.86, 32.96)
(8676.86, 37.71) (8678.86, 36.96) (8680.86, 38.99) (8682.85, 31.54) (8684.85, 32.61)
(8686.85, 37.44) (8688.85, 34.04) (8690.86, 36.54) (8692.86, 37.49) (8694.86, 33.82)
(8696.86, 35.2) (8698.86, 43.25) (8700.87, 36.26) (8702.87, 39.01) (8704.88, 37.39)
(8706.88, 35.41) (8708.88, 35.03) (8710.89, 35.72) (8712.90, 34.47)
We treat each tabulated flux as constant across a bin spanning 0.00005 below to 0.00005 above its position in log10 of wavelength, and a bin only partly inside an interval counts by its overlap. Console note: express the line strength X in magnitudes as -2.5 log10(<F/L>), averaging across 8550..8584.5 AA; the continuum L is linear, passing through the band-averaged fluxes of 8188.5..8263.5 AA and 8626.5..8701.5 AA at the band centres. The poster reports 0.049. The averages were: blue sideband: 38.5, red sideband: 35.6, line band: 34.6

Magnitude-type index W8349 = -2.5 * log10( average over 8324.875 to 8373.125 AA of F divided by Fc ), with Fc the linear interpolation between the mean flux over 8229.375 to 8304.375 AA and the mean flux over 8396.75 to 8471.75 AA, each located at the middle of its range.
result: 0.03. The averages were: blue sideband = 38.6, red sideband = 35.9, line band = 36.3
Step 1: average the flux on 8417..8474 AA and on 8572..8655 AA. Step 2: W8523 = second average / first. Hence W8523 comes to 1.01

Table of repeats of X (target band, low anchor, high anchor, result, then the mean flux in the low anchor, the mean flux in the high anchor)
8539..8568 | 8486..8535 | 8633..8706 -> 0.072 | 34.1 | 35.7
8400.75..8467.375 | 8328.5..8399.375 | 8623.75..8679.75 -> 0.006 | 36.3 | 35.4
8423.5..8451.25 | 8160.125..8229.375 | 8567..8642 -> 0.046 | 38.5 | 36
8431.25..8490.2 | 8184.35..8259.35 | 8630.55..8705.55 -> 0.043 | 38.5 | 35.7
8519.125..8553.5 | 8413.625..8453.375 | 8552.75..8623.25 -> 0.114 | 35.8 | 35.3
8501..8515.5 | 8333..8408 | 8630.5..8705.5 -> 0.059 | 36.4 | 35.7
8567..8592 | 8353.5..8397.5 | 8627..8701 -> 0.036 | 36.8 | 35.6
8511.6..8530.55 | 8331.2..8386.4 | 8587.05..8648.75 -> 0.056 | 36.1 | 36.5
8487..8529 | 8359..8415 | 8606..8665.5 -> 0.068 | 36.7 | 35.6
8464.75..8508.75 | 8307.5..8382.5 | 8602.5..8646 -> 0.071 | 36.6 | 36.9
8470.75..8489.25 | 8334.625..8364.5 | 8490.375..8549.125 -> -0.065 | 36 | 32.7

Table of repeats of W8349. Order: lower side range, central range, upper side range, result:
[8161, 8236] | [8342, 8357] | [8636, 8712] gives 0.06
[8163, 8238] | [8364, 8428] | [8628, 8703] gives 0.02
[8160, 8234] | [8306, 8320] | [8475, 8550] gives -0.03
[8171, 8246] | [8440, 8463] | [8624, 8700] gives 0.03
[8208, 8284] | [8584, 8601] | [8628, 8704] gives 0.02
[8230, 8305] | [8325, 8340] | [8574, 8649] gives 0.05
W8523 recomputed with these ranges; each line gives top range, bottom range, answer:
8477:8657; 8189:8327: 0.90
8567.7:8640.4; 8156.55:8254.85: 0.93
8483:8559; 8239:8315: 0.87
